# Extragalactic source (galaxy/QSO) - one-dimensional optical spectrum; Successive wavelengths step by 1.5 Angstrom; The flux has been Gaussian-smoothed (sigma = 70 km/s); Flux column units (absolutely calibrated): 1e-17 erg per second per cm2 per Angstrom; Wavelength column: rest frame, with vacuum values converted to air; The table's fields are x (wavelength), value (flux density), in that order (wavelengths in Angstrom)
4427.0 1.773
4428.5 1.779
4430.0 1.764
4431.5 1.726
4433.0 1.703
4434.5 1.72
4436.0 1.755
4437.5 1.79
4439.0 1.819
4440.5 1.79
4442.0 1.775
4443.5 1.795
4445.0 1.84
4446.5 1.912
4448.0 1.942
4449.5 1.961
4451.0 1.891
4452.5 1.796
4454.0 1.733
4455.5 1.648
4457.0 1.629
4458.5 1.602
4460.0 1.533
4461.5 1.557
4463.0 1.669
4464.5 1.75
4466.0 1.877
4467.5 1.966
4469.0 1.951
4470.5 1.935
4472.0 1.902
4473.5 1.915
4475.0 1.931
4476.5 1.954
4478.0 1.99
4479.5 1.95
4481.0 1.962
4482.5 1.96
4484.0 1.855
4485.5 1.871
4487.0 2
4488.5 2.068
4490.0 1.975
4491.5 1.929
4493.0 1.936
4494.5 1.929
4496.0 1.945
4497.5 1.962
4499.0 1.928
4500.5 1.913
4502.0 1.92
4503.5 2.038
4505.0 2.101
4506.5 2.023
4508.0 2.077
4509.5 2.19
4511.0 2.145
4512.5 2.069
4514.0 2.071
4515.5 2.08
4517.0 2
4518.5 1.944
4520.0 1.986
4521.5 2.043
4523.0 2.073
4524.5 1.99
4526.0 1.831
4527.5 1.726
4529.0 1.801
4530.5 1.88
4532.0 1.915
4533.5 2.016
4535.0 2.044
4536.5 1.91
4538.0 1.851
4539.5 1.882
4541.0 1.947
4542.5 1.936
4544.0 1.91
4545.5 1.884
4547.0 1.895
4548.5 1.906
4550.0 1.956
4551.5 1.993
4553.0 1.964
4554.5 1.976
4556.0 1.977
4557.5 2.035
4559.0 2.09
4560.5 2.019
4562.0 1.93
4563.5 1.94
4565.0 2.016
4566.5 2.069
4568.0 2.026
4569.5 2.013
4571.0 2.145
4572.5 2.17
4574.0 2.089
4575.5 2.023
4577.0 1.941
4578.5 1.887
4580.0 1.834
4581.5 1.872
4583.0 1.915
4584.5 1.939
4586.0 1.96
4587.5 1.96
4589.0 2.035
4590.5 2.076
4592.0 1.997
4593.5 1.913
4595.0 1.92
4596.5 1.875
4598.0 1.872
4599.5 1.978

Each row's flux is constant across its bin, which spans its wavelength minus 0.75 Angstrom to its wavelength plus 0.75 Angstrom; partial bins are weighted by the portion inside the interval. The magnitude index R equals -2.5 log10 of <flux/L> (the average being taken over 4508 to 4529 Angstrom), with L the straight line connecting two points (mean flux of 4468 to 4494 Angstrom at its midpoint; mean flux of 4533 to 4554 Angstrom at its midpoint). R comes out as -0.037 mag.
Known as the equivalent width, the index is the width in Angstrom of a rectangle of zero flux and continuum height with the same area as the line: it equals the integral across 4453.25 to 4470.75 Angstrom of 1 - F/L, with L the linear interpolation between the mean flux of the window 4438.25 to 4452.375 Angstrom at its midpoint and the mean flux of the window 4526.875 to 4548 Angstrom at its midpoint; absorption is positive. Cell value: 1.2 Angstrom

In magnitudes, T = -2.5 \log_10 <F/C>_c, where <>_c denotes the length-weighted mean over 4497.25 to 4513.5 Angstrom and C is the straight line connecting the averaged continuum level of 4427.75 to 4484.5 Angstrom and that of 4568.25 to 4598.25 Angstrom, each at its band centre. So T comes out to -0.088 mag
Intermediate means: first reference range 1.82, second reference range 1.97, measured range 2.04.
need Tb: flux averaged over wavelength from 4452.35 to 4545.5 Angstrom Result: 1.92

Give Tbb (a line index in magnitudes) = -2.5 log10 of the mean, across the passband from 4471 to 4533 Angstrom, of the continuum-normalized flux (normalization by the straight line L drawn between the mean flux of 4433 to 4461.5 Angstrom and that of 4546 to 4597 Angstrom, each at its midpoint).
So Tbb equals -0.06 mag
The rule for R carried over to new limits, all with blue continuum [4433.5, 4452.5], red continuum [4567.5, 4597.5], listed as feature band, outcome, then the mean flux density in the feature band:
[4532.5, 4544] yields 0.00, 1.94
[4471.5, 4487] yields -0.04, 1.93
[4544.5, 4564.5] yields -0.01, 1.97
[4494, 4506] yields -0.04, 1.97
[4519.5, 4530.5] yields 0.00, 1.92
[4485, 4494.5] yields -0.05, 1.96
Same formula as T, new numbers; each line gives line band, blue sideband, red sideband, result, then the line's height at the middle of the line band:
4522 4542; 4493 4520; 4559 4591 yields 0.05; 2.01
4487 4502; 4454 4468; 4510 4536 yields -0.06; 1.85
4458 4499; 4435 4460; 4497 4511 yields 0.02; 1.92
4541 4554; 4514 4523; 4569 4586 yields 0.04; 2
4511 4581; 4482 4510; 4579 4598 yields -0.01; 1.96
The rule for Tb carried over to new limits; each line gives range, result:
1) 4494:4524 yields 2.02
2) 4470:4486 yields 1.93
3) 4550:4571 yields 2.01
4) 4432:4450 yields 1.81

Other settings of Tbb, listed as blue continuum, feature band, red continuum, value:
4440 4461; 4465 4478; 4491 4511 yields -0.036 mag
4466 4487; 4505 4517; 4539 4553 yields -0.085 mag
